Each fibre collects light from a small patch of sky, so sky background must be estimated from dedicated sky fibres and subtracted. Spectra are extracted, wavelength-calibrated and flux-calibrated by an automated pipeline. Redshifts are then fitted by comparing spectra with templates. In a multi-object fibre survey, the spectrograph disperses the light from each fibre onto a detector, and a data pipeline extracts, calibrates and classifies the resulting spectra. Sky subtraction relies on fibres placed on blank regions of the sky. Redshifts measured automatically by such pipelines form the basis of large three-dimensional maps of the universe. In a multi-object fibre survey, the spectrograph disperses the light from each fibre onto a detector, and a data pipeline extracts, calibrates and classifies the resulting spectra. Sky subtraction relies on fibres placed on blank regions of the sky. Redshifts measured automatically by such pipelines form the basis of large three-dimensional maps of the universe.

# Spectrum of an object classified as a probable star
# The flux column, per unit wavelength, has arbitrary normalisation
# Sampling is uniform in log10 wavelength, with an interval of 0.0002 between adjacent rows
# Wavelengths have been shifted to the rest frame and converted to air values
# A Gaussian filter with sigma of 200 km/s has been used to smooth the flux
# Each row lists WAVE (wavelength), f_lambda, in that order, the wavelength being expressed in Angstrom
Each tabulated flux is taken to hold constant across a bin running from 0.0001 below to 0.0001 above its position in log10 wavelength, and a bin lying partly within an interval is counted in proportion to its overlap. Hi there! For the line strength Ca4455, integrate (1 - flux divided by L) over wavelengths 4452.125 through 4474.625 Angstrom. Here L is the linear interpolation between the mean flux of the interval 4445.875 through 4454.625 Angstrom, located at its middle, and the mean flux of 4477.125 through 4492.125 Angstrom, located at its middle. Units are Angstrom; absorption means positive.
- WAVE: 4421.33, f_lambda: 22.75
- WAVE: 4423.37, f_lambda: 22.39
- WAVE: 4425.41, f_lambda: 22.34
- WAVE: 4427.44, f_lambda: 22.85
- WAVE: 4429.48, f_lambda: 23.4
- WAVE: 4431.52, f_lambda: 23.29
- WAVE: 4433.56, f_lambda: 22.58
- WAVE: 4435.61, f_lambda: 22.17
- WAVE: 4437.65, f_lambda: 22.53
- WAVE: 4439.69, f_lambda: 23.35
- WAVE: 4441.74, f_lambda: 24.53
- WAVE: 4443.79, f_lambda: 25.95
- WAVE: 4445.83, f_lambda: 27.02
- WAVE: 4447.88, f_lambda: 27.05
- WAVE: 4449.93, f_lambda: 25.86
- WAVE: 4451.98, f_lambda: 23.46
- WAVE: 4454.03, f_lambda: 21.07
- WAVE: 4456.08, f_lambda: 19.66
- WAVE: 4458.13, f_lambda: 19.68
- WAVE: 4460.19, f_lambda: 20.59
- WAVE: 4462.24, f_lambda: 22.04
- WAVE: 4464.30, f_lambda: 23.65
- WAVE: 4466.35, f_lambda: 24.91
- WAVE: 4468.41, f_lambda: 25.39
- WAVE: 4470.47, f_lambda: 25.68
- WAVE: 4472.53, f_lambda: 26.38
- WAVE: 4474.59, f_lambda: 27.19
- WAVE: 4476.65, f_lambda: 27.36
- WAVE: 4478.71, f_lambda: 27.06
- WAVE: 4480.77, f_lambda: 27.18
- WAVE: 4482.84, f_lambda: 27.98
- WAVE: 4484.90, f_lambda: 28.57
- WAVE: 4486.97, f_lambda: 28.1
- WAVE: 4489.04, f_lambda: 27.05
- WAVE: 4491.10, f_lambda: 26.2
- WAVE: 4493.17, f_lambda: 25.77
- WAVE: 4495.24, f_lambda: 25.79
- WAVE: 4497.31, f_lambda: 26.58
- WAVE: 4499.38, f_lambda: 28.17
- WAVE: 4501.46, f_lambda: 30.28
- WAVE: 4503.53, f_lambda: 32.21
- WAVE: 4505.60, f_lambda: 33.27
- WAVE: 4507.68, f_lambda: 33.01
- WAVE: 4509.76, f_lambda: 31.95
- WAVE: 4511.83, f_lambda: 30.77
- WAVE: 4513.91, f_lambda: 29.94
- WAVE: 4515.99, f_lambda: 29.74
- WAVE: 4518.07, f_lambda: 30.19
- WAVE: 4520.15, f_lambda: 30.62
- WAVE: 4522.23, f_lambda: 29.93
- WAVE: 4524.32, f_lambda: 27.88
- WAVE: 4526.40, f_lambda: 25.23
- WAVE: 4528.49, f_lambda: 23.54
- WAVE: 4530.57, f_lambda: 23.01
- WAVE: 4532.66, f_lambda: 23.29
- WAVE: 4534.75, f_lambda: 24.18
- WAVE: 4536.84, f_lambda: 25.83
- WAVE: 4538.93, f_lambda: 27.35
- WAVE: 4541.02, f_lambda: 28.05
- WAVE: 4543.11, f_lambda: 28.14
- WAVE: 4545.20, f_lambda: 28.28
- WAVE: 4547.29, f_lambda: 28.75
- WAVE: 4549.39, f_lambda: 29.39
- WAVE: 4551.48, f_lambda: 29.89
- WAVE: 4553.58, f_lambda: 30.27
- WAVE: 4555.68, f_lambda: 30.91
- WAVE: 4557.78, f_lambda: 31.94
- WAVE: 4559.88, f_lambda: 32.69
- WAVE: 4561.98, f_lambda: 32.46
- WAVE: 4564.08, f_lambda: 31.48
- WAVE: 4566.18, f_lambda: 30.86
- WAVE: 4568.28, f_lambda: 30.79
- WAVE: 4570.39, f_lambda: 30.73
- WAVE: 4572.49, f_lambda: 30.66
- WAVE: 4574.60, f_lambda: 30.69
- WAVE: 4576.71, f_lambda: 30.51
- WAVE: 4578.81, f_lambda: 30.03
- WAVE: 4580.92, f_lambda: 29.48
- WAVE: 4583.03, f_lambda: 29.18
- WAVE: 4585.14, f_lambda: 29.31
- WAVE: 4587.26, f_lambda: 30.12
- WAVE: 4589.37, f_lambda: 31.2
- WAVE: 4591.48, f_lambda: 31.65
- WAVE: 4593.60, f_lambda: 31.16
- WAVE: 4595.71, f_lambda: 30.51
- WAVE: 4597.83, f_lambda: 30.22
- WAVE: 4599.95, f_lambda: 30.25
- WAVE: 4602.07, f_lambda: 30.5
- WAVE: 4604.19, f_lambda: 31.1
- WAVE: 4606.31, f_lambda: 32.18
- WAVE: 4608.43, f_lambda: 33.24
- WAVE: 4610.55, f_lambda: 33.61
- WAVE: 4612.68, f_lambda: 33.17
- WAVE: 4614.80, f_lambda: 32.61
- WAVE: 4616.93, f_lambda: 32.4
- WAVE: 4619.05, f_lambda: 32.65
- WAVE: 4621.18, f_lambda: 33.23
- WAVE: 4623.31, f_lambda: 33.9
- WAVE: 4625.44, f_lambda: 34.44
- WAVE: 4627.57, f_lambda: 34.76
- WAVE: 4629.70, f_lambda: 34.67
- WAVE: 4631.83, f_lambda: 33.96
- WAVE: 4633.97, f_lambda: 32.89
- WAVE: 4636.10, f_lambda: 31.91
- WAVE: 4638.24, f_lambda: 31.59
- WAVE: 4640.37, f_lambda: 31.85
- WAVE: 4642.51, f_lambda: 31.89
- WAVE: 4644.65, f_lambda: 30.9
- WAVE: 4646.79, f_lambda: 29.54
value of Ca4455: 2.4 Angstrom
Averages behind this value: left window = 24.8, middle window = 23.1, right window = 27.5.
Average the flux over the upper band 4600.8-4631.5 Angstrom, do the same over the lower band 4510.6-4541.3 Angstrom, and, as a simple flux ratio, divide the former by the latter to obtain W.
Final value 1.2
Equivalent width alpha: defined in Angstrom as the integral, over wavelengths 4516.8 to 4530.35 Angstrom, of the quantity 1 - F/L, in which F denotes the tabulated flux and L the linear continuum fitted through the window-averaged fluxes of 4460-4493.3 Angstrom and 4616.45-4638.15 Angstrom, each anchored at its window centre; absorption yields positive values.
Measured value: 0.3 Angstrom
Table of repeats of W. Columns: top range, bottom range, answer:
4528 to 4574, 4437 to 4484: 1.17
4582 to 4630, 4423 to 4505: 1.27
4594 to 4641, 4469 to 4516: 1.14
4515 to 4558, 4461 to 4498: 1.06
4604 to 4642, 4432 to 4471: 1.41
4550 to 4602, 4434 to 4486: 1.25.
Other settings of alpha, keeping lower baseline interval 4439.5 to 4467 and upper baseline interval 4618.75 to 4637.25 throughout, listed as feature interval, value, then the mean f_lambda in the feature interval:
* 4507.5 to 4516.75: -1.4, 30.9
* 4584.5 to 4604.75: 0.7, 30.6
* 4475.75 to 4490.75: -1.4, 27.6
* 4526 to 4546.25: 1.9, 25.7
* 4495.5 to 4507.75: -1.8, 30.1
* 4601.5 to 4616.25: 0.0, 32.4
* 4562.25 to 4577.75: -0.3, 30.9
